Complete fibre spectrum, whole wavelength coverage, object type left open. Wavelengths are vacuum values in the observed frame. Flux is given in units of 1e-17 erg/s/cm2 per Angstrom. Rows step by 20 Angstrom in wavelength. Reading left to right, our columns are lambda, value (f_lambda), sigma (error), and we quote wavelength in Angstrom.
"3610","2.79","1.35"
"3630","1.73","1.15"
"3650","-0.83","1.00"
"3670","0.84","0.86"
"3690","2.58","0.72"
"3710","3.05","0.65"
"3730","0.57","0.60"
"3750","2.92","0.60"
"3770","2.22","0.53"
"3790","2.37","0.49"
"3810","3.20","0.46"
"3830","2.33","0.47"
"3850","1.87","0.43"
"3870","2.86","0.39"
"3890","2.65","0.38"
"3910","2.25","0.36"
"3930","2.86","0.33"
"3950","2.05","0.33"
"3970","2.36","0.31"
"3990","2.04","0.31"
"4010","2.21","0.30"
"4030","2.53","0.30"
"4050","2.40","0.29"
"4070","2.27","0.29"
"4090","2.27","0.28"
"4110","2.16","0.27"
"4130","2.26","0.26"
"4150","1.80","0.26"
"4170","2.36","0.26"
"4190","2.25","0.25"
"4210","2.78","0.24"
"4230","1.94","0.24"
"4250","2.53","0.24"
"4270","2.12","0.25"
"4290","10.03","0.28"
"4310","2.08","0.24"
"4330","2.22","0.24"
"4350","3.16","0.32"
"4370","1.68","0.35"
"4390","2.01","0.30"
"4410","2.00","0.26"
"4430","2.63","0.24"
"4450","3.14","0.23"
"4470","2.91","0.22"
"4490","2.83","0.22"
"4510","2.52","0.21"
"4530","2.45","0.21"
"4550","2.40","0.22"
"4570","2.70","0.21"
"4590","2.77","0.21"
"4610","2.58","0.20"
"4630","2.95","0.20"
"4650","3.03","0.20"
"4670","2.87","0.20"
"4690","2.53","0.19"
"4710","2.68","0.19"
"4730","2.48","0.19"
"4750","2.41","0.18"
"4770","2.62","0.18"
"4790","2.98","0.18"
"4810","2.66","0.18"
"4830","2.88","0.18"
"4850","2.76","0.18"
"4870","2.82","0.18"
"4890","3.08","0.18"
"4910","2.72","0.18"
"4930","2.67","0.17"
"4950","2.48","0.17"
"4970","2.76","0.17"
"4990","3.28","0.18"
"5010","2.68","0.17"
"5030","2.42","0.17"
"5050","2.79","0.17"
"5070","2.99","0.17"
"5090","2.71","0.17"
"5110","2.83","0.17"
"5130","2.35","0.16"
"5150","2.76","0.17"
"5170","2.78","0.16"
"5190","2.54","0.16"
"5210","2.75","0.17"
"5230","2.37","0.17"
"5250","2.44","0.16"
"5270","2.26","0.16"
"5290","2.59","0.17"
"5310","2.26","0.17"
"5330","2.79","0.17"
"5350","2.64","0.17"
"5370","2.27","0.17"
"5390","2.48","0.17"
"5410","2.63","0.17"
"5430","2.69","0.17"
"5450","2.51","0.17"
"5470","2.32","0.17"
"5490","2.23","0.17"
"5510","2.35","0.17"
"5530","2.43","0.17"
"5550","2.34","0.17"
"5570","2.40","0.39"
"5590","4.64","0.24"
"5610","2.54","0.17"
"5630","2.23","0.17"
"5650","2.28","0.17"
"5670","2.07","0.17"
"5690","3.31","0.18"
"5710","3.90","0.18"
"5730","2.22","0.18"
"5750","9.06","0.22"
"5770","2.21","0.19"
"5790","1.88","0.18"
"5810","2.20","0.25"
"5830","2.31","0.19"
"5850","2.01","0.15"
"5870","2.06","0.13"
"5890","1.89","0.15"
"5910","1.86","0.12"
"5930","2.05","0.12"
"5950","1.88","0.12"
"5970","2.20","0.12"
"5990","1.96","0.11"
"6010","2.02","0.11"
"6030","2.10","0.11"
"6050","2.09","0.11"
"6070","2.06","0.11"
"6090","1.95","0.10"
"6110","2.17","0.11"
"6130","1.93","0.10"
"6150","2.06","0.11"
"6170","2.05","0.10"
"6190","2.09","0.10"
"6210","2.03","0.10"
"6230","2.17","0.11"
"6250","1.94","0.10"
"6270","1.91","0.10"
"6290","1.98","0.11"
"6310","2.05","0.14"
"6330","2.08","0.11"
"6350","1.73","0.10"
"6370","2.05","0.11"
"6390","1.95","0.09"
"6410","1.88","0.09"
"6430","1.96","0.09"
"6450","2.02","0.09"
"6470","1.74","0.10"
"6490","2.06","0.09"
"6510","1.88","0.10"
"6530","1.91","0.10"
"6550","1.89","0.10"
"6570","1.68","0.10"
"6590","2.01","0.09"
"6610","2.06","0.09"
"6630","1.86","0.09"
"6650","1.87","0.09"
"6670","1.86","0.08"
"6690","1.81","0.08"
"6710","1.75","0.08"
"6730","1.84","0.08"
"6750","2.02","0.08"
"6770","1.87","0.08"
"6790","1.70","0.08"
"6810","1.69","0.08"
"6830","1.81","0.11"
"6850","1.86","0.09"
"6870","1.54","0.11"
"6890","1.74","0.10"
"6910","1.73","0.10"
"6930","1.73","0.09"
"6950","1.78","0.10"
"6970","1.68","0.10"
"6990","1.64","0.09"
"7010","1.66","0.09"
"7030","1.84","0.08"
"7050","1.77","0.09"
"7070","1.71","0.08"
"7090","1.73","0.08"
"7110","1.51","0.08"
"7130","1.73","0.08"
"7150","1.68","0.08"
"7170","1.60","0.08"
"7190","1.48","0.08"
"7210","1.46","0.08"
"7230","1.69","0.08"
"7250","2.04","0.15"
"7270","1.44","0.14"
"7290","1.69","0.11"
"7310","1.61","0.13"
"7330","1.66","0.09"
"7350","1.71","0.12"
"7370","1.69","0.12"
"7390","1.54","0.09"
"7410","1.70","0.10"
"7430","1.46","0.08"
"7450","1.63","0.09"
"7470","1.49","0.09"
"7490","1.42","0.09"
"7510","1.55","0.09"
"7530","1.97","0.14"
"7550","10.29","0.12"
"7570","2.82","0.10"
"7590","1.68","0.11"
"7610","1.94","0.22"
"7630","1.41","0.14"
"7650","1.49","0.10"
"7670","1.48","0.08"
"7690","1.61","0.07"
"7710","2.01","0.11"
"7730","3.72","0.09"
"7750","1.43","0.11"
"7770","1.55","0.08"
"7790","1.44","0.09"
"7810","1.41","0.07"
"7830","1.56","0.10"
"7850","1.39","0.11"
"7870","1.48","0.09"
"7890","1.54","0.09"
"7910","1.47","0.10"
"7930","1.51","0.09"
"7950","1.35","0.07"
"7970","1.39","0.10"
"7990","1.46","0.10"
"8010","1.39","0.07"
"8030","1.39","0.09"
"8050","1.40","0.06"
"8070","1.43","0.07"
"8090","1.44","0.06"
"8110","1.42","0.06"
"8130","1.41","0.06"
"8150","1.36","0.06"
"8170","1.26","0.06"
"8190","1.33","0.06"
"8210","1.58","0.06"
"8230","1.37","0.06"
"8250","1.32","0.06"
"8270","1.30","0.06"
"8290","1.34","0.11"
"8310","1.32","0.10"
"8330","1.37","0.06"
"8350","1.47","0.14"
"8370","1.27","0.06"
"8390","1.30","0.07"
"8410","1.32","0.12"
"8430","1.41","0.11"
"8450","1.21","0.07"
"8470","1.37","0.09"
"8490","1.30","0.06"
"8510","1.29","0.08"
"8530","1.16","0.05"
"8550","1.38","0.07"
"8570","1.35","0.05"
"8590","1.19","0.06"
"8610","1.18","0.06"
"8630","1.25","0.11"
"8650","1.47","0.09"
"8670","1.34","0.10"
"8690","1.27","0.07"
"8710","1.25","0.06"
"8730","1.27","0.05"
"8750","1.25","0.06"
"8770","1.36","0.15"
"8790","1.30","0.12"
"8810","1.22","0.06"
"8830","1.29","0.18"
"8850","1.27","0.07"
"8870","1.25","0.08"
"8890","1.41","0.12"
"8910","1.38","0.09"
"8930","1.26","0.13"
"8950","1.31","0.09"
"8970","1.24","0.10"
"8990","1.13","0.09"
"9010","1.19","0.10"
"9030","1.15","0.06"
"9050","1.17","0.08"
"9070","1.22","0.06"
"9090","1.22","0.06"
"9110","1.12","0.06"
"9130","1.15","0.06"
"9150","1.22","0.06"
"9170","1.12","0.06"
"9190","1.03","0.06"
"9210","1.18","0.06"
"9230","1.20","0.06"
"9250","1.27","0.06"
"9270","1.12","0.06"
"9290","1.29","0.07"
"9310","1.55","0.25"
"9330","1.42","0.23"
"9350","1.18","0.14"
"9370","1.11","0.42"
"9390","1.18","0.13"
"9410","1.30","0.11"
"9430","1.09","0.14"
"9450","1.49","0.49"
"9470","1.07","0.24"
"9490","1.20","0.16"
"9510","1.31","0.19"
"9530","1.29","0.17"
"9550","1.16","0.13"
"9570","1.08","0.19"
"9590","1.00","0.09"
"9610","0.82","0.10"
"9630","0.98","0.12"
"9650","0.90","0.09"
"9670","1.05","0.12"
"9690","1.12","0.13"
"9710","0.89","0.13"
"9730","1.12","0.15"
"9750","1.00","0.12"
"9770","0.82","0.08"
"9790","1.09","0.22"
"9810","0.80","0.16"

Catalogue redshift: 0.15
